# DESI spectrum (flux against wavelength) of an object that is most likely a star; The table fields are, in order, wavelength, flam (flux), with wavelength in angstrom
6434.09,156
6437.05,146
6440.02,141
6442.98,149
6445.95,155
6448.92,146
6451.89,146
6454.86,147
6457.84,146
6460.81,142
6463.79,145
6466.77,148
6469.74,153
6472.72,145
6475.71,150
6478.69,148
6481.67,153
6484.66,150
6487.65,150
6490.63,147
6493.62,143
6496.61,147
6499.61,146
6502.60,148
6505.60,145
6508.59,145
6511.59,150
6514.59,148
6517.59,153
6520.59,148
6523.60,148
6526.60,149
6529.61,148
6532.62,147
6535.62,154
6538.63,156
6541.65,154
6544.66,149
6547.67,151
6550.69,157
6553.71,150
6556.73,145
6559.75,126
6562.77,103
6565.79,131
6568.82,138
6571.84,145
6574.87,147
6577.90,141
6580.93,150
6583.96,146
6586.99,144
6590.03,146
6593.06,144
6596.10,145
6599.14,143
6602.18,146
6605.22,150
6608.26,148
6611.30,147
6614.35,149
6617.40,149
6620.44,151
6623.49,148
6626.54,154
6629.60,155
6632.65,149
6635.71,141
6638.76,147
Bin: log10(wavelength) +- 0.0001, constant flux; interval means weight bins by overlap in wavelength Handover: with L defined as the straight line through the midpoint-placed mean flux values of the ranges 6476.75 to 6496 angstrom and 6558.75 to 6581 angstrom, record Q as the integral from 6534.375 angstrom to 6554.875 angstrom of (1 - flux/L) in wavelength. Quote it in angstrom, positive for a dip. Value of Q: -2.1 angstrom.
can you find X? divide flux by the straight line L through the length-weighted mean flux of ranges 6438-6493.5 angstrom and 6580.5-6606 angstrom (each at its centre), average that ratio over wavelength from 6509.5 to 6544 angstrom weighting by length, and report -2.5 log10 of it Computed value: -0.03 mag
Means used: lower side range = 148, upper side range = 146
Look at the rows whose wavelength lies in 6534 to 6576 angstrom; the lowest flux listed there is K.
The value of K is 103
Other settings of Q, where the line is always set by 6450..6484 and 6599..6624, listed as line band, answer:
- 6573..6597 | 0.4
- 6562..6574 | 1.3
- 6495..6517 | 0.1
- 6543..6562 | 0.4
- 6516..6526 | -0.1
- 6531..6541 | -0.3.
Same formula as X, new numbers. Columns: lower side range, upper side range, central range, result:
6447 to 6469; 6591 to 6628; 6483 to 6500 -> -0.01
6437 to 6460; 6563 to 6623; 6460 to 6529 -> -0.01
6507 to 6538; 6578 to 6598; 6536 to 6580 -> 0.03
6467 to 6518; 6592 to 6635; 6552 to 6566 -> 0.13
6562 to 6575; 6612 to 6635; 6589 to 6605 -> -0.02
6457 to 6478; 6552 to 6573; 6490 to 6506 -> -0.02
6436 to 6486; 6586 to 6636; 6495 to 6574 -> 0.02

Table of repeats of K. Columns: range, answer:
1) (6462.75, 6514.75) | 143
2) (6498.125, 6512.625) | 145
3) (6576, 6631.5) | 141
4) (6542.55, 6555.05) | 149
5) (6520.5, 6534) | 147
